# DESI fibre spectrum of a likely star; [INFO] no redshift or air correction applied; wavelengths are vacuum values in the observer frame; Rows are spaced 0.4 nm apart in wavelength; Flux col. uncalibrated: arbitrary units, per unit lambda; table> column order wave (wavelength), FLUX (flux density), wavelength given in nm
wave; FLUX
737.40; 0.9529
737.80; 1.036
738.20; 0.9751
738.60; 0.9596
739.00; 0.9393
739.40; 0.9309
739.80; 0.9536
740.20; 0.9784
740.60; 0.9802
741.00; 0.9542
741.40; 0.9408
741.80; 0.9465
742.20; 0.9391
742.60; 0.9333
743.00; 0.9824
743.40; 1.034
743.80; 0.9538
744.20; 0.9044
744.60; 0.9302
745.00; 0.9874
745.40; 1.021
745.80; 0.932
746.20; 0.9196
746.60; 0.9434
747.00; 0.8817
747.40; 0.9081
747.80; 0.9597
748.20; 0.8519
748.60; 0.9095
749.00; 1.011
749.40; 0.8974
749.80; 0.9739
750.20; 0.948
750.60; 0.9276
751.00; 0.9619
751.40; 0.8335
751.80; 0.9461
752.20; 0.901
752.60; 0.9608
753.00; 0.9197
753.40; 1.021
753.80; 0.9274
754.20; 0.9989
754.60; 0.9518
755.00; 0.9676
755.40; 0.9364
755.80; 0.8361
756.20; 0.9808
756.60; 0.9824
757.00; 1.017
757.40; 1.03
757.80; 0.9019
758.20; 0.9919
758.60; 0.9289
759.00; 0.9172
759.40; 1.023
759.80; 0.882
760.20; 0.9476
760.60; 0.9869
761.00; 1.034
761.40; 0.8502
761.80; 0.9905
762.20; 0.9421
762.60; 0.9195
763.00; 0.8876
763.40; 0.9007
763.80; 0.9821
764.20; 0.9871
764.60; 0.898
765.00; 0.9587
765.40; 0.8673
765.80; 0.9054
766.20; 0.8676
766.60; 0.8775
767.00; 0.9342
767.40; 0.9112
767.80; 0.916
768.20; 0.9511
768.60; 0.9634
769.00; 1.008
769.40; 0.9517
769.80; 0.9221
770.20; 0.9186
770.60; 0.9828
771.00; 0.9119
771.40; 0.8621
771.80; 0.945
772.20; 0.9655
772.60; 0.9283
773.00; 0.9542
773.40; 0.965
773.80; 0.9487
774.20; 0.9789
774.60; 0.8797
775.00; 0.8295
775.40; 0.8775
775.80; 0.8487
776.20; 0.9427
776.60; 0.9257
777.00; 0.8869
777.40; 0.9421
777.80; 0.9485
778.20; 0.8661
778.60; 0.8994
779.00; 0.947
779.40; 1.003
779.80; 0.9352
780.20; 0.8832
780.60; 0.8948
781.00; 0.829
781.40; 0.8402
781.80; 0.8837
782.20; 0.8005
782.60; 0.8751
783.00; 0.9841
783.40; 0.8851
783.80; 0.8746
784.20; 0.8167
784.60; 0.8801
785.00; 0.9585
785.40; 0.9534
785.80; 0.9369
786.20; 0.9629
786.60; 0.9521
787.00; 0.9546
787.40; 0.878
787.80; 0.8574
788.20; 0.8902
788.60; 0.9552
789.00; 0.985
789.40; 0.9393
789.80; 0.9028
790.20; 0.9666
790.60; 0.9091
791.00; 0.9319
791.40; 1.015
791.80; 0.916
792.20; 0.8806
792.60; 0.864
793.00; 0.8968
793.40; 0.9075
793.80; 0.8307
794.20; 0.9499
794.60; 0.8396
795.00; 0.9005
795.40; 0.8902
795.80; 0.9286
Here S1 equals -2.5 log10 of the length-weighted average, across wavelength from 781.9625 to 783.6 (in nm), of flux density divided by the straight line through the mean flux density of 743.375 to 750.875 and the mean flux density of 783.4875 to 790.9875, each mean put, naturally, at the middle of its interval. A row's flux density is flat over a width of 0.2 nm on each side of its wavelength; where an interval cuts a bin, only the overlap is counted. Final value 0.04 mag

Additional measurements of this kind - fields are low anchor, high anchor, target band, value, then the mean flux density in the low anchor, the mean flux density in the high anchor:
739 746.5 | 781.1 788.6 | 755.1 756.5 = 0.01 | 0.956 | 0.9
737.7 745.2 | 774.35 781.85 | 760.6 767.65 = 0.00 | 0.96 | 0.899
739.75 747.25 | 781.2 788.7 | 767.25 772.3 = -0.02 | 0.953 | 0.901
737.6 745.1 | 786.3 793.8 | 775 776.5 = 0.06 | 0.961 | 0.92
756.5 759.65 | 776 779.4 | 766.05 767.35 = 0.06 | 0.972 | 0.925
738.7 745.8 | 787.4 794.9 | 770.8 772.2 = 0.02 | 0.959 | 0.912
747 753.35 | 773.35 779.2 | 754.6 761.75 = -0.04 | 0.928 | 0.911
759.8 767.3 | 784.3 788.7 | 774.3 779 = 0.03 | 0.928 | 0.922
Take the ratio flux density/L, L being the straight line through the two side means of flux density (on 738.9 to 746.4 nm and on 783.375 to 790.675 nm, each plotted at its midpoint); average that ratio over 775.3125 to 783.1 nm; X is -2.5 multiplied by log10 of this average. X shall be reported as 0.03 mag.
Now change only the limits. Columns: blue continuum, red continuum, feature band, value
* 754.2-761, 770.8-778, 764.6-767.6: 0.04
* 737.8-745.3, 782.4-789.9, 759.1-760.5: -0.01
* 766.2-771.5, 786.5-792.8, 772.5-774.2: -0.03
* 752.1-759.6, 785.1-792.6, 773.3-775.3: 0.03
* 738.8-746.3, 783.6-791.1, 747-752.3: 0.03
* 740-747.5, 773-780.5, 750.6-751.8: 0.04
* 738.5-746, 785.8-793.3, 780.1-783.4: 0.07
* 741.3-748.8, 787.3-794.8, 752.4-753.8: -0.03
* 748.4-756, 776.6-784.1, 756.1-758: -0.06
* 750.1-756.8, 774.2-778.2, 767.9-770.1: -0.05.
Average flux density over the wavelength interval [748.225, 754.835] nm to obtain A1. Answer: 0.941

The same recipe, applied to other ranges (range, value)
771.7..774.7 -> 0.948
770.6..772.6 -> 0.928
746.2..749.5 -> 0.921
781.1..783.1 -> 0.869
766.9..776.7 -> 0.929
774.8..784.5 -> 0.892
